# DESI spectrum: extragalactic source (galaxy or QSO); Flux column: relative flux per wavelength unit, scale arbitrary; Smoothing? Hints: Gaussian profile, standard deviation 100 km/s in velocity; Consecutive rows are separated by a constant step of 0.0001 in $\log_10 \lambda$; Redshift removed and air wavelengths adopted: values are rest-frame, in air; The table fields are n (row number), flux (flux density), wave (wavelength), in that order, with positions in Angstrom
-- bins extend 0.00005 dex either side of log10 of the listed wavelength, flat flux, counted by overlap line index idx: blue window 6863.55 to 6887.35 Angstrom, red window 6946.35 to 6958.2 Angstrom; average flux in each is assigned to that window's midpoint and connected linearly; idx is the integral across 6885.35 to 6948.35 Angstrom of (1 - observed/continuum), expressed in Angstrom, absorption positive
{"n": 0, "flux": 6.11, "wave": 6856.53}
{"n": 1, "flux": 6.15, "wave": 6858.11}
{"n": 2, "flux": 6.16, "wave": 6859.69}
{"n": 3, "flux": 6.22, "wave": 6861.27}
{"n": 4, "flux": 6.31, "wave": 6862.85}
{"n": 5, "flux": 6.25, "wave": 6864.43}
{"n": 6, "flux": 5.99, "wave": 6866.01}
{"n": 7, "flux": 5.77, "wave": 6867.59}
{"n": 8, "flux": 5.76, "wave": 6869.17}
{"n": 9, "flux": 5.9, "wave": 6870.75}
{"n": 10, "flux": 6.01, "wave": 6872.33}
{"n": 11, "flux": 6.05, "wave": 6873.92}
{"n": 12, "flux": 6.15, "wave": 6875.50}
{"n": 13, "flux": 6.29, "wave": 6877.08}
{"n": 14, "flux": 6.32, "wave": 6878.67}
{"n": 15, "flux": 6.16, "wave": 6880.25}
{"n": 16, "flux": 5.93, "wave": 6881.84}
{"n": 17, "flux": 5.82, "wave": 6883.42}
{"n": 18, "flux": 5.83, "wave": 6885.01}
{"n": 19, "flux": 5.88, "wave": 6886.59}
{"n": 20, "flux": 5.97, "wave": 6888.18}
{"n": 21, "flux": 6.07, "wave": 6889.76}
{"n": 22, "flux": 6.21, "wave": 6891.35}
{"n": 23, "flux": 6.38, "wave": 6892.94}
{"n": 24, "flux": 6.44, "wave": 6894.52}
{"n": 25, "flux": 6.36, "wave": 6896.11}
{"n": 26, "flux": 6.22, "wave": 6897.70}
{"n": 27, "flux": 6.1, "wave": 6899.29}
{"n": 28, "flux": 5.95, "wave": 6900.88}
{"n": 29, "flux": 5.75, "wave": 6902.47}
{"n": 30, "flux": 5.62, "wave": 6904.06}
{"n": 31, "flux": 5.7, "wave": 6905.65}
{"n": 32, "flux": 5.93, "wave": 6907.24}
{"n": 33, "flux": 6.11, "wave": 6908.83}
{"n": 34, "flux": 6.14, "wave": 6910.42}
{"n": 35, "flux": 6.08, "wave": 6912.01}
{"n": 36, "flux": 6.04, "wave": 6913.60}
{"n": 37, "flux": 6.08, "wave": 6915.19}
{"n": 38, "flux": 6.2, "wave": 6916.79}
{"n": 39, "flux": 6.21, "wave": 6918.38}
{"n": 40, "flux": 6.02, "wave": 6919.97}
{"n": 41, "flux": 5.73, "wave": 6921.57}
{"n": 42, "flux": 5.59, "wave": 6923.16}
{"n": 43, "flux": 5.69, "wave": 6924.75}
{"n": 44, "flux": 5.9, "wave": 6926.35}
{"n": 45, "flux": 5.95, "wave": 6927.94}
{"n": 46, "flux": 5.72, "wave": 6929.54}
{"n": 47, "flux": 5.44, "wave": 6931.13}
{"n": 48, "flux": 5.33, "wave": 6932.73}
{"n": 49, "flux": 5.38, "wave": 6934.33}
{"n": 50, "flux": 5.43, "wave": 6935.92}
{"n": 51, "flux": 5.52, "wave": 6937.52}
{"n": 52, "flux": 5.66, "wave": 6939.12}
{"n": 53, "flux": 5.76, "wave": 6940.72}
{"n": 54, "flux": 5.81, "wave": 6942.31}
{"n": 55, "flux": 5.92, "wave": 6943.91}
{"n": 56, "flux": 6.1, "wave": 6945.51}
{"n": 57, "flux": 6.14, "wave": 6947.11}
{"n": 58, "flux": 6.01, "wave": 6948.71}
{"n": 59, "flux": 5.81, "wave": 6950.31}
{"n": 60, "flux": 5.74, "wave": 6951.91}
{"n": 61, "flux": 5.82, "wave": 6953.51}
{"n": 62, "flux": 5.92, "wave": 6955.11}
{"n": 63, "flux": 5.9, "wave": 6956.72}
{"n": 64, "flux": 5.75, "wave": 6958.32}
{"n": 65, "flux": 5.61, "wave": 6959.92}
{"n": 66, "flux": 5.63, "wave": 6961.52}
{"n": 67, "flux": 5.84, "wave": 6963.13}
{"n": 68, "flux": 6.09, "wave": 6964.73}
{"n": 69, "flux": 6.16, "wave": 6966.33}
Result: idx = 0.4 Angstrom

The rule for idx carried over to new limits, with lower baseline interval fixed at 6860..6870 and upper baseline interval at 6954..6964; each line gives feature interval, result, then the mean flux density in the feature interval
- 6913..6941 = 0.6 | 5.76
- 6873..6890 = -0.1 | 6.04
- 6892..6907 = -0.2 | 6.05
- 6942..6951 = -0.2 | 5.97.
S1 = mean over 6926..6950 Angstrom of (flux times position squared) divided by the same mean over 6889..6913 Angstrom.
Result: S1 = 0.96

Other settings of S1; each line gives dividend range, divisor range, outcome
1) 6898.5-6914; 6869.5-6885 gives 0.99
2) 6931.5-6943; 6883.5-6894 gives 0.93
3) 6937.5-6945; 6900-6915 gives 0.98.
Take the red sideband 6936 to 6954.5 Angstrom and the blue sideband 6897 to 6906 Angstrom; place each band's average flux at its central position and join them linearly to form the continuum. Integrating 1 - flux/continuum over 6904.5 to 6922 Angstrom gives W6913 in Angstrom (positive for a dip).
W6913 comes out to -0.4 Angstrom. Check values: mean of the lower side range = 5.89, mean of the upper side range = 5.83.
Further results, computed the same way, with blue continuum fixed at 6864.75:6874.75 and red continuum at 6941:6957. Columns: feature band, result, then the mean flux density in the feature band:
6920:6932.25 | 0.40 Angstrom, 5.73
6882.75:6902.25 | -0.55 Angstrom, 6.09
